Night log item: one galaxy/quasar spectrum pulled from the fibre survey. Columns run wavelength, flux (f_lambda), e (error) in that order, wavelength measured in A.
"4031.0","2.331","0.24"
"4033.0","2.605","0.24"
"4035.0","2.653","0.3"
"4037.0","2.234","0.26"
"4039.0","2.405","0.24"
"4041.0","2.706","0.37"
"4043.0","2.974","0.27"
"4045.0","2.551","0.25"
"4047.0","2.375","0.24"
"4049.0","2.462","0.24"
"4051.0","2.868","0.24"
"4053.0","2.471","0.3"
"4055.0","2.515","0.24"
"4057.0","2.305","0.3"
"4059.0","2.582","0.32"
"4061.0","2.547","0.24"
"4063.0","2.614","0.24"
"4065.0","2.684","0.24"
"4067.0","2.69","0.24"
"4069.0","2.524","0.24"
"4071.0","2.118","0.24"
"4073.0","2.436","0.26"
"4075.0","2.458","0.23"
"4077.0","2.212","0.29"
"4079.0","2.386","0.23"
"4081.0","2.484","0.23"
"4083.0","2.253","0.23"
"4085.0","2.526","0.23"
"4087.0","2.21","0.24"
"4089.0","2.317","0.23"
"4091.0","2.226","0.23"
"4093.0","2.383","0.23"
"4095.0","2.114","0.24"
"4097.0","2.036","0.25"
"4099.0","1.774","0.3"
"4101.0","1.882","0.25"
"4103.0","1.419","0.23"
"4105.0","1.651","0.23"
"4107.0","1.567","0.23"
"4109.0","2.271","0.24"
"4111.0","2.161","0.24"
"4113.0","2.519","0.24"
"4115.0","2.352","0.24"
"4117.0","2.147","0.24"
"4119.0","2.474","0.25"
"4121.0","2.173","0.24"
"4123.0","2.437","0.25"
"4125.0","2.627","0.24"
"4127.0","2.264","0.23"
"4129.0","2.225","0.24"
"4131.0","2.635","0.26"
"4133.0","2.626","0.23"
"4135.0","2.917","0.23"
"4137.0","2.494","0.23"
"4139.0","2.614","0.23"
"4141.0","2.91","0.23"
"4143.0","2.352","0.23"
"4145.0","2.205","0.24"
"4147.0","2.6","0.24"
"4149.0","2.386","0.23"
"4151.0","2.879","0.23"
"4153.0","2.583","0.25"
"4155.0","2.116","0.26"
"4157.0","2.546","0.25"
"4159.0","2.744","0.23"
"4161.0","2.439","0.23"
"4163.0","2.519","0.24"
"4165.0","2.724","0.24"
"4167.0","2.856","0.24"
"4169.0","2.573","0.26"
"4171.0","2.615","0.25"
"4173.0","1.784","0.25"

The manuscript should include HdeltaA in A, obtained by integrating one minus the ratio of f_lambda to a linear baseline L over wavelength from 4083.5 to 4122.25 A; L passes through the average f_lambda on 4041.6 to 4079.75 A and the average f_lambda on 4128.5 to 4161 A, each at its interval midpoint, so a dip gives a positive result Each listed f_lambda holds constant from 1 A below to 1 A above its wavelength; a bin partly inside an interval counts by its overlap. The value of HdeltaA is 6.4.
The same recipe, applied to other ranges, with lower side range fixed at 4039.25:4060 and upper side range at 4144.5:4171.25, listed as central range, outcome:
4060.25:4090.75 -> 1.7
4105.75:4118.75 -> 2.0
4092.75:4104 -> 2.9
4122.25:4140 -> 0.2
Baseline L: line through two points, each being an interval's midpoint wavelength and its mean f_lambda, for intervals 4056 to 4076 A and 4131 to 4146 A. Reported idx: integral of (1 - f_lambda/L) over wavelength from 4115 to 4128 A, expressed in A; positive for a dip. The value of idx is 1.1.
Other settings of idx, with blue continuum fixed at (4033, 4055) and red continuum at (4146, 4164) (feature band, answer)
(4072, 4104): 4.5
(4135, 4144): -0.3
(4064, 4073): 0.2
